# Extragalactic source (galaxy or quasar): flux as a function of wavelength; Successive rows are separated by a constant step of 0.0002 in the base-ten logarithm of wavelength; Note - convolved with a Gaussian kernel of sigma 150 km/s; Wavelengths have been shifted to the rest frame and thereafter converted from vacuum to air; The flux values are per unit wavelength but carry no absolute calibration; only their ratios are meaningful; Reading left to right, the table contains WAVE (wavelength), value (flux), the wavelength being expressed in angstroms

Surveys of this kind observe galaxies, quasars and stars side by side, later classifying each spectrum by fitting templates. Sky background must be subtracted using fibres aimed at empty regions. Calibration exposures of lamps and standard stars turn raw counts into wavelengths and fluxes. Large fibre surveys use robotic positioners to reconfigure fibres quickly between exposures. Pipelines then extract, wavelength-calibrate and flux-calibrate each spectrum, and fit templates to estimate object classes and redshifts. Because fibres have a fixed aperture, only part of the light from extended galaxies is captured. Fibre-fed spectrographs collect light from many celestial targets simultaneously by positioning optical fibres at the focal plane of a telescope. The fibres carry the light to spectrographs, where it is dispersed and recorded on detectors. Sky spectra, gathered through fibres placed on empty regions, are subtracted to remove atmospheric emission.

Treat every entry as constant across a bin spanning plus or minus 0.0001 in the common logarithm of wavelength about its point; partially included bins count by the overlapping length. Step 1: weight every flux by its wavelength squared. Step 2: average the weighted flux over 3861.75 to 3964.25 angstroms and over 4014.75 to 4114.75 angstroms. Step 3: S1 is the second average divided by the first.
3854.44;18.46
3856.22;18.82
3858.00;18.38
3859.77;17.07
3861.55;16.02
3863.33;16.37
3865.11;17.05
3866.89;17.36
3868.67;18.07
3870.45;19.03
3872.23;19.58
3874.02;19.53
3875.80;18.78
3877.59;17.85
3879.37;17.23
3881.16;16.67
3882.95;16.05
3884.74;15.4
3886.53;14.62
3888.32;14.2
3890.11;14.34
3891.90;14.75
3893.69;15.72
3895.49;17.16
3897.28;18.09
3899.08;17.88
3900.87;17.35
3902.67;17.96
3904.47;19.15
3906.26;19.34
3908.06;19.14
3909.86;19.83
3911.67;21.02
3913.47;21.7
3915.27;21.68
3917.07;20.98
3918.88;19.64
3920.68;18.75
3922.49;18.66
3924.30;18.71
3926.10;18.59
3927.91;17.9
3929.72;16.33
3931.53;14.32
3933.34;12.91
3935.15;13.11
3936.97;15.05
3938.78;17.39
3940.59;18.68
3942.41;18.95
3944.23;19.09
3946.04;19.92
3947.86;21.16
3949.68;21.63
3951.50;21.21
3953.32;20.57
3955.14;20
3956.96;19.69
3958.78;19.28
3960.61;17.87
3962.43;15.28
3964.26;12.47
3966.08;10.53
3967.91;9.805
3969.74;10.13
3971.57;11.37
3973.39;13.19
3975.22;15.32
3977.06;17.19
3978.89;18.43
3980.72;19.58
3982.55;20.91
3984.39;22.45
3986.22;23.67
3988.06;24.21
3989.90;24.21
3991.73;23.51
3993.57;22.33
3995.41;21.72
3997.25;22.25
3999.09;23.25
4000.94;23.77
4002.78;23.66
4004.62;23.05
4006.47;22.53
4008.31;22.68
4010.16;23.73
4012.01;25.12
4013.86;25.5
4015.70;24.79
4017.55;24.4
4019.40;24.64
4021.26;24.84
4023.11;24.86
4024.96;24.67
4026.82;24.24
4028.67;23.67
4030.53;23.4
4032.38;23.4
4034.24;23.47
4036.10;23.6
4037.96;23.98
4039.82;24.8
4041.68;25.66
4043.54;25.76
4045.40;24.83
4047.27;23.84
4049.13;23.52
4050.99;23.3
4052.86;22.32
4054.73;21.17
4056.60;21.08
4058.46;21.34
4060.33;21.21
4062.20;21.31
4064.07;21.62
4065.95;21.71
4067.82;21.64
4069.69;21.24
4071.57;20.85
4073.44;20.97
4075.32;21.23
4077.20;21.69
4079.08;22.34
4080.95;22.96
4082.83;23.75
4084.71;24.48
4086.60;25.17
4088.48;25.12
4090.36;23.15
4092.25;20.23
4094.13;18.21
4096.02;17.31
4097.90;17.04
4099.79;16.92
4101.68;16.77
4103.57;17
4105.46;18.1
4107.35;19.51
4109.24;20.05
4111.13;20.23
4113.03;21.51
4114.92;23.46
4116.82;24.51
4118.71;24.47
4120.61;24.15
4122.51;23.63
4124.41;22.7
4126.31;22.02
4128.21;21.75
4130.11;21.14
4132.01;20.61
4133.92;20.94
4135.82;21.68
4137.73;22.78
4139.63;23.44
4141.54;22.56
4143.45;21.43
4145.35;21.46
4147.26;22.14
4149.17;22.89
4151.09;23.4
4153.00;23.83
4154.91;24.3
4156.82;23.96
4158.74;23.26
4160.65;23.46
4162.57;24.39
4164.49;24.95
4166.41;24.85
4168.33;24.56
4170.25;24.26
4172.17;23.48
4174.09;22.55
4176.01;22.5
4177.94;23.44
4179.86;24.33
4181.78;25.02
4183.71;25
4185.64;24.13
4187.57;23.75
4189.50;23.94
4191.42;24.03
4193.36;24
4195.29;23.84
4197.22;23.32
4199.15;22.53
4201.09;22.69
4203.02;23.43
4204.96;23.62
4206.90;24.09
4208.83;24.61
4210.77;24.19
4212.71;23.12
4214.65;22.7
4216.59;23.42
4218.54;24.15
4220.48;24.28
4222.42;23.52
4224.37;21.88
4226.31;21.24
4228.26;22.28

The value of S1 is 1.33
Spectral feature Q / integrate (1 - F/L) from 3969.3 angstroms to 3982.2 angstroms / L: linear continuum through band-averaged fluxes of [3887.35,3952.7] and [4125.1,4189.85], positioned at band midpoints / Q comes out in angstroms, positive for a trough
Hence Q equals 2.6 angstroms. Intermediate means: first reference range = 18.1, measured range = 15.5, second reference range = 23.2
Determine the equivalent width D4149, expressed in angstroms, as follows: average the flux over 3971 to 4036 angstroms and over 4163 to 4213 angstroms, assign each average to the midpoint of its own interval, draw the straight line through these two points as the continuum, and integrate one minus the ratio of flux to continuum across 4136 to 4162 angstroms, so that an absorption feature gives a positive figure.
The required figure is 0.6 angstroms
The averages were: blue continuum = 22.4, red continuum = 23.9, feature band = 23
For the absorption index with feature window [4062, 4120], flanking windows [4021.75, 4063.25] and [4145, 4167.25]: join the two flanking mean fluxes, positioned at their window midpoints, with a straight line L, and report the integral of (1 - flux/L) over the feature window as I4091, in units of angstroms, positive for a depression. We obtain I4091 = 5.9 angstroms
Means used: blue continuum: 23.4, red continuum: 23.6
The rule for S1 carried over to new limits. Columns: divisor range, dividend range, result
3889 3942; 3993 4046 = 1.42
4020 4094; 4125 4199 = 1.06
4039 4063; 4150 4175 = 1.09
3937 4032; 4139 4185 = 1.25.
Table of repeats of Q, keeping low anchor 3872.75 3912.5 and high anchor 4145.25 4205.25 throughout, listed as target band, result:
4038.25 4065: -2.7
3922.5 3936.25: 1.5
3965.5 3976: 4.1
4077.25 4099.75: 0.2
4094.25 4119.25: 2.9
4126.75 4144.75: 0.8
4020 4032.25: -2.3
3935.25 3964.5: 0.0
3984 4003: -3.4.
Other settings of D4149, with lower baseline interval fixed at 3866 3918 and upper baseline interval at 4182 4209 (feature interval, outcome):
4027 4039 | -1.7 angstroms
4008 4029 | -4.2 angstroms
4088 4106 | 2.5 angstroms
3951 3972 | 3.9 angstroms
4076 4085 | -0.5 angstroms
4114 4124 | -0.7 angstroms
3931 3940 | 2.0 angstroms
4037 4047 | -2.0 angstroms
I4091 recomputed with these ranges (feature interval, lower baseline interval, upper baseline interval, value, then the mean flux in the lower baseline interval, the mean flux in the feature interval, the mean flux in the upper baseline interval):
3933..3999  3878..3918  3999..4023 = 10.0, 17.7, 18.3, 24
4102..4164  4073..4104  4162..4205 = 0.3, 20.9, 22.2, 23.9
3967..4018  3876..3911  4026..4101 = -1.5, 17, 20.8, 22.3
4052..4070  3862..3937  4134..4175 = -0.2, 17.6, 21.5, 23.3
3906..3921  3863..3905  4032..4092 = -1.9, 17.1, 20.3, 22.9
